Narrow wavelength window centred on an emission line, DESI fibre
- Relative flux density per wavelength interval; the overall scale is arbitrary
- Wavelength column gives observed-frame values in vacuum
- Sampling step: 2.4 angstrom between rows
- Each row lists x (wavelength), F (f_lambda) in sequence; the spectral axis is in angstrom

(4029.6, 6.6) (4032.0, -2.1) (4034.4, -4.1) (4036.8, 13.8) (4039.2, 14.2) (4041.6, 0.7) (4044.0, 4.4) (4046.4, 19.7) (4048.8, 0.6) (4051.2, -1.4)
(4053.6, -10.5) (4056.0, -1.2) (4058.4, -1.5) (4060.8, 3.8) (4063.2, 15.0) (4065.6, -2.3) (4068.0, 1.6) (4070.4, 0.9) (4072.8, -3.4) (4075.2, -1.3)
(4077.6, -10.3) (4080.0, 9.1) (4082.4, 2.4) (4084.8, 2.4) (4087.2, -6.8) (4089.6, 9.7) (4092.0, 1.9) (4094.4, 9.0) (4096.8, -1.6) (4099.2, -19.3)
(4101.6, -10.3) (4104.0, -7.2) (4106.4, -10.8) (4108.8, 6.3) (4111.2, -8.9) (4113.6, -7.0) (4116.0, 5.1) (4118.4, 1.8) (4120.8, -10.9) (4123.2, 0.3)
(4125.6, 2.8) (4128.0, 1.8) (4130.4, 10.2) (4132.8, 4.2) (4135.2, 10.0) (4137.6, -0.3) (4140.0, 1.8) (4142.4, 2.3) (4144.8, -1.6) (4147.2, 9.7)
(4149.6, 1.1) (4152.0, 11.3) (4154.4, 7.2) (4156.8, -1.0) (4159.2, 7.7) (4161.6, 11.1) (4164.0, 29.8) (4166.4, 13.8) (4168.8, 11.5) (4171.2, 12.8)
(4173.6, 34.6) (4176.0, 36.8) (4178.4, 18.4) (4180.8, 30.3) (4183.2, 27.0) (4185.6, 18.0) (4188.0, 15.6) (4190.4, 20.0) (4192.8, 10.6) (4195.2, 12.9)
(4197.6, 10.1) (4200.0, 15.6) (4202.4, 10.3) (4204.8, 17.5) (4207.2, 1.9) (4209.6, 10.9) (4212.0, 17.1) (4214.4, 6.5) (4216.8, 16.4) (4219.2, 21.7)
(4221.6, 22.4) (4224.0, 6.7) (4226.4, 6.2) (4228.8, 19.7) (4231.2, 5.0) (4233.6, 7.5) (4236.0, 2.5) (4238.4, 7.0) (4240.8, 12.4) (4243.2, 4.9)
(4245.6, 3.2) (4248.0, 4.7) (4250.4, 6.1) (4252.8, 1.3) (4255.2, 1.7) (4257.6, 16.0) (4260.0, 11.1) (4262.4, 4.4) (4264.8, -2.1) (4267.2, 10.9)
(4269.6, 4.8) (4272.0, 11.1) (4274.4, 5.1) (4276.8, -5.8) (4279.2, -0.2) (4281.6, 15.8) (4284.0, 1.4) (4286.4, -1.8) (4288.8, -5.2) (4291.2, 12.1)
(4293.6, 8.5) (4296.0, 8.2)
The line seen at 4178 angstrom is Lyman alpha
